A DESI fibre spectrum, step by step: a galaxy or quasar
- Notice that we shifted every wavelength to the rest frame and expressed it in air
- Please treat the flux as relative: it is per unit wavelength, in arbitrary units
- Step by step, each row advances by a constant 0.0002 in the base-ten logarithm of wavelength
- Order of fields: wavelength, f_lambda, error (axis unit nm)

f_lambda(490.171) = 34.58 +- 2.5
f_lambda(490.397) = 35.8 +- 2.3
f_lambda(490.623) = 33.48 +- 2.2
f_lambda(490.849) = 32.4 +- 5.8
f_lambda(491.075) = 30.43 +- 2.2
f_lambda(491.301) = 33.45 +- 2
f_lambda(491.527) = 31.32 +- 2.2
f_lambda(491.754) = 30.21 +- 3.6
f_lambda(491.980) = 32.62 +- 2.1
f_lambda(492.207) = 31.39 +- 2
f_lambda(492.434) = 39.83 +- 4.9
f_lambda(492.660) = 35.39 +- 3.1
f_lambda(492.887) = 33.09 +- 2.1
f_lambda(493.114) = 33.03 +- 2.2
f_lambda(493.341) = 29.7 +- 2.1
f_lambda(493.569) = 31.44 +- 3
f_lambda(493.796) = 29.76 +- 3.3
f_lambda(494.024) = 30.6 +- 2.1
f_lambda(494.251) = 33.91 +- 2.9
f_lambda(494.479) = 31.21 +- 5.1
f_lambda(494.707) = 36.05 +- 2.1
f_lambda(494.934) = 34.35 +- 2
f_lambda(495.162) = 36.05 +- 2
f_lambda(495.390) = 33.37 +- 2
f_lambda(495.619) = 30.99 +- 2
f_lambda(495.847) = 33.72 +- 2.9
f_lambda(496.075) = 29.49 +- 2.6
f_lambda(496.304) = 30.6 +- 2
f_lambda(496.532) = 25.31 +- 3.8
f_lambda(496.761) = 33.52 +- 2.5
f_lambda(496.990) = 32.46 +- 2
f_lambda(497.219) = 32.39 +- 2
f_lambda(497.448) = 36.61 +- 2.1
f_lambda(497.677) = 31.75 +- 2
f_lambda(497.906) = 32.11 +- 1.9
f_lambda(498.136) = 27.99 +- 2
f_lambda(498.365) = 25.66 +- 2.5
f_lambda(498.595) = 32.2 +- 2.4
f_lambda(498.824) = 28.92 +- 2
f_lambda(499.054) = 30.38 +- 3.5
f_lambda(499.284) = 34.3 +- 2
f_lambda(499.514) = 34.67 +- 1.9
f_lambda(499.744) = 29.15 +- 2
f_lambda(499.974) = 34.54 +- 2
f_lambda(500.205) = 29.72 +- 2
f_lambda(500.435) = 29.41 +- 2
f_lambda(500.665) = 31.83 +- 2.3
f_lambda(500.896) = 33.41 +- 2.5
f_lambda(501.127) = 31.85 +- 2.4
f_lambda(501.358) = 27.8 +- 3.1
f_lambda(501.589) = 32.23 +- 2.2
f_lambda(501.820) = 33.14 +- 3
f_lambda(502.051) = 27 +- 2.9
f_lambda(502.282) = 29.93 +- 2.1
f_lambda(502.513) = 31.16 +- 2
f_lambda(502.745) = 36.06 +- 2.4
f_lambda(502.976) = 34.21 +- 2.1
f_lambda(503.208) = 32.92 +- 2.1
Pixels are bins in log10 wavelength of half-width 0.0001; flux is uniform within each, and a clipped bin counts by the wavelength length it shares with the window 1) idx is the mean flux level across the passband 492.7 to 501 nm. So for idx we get 31.8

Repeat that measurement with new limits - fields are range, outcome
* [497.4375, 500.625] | 31.1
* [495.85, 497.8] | 31.7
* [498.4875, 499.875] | 31.6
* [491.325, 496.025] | 32.9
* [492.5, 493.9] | 32.4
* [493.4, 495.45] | 32.9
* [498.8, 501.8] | 31.5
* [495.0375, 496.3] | 32.5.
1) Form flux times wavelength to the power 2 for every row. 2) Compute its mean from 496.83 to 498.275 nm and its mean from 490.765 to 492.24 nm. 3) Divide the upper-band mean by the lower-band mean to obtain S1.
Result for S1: 1.04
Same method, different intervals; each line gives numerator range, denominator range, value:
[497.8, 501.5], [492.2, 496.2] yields 0.96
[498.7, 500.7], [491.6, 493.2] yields 0.96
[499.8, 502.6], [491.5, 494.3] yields 0.99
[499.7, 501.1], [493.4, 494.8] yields 1.01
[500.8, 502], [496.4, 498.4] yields 1.03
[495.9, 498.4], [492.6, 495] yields 0.97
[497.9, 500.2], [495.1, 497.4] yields 0.98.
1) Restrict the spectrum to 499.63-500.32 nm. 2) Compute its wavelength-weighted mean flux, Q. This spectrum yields 31.1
